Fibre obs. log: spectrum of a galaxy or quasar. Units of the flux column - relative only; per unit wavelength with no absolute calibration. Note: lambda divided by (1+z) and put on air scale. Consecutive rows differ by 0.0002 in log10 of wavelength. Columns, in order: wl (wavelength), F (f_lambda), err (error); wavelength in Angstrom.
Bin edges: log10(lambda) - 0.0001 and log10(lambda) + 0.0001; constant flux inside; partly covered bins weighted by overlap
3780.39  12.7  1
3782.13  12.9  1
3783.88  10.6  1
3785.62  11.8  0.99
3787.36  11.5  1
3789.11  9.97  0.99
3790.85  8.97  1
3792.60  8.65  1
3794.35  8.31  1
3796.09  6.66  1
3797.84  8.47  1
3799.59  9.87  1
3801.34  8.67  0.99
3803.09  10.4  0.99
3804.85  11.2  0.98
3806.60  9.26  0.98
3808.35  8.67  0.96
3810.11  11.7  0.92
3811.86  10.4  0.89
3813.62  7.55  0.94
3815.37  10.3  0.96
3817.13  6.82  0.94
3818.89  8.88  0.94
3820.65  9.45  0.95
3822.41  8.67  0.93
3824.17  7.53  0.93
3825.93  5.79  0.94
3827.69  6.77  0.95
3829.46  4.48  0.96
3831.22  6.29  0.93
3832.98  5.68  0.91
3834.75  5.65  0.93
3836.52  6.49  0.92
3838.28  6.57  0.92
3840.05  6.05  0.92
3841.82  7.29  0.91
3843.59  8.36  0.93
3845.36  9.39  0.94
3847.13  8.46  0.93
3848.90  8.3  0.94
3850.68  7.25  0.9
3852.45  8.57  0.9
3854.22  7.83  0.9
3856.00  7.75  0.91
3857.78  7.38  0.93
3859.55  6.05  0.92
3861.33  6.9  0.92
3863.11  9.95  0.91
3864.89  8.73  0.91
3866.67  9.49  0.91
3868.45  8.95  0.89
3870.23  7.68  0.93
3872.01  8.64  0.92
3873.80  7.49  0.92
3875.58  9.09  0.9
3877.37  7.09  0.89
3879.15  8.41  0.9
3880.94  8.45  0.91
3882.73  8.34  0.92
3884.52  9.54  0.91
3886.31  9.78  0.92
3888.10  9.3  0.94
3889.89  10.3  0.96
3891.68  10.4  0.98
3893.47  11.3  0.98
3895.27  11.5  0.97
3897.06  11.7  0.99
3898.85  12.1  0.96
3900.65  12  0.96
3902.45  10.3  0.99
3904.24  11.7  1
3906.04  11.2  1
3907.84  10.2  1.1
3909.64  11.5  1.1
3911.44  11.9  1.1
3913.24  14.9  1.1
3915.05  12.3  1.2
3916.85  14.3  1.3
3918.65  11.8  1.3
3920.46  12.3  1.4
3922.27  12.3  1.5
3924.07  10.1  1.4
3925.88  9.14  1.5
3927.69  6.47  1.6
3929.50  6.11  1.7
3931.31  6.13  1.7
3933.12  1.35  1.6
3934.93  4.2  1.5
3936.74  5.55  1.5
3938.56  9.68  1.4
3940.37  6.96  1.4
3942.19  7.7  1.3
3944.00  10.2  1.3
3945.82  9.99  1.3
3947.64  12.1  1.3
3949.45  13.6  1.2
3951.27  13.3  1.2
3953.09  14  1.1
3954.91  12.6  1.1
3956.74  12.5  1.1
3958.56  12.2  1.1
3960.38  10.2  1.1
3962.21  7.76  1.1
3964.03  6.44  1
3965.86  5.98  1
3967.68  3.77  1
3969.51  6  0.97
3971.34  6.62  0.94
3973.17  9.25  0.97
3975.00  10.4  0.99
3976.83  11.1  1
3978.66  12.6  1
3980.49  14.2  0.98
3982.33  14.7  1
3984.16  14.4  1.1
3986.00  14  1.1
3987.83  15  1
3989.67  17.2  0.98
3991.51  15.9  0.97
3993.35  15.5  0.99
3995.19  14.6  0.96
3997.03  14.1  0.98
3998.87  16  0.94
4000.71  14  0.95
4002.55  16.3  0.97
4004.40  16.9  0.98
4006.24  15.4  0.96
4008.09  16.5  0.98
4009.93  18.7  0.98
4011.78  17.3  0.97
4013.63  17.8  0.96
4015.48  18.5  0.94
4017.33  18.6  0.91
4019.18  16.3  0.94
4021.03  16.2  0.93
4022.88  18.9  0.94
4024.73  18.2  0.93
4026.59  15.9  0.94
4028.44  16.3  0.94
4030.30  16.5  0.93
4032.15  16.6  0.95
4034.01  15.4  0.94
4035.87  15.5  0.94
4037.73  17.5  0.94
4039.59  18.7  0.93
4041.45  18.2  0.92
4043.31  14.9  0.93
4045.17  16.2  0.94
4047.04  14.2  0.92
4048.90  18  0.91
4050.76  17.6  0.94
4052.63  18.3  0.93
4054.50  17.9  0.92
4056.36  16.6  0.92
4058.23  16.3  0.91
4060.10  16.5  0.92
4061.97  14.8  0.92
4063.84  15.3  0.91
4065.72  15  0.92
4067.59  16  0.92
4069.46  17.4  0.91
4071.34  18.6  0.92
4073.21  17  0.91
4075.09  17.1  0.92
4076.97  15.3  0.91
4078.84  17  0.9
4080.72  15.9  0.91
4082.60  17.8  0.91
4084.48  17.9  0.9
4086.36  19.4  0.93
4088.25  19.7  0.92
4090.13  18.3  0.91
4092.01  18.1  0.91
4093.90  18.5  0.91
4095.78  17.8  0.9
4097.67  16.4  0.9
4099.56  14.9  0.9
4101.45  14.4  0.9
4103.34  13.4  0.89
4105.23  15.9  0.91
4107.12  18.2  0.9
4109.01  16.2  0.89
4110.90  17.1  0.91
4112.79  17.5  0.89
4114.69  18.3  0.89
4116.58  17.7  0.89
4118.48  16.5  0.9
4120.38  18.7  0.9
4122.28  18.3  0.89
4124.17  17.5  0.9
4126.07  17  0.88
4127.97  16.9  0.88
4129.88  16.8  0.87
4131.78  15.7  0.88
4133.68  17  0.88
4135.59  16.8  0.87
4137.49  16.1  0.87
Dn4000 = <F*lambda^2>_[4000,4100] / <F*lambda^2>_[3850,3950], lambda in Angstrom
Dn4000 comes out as 1.9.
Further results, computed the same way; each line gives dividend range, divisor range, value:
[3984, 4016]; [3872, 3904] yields 1.72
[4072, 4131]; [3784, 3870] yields 2.37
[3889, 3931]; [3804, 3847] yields 1.46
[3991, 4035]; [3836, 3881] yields 2.25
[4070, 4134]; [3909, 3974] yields 1.96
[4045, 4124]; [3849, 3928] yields 1.90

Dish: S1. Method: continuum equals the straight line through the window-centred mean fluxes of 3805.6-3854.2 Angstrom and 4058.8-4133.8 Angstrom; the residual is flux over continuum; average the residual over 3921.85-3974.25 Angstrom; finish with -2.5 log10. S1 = 0.34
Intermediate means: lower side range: 7.81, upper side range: 16.9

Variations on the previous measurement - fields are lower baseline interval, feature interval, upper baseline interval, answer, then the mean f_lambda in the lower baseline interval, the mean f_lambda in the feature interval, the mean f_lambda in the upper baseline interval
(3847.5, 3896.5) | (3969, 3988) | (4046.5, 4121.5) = 0.110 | 8.7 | 11.7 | 17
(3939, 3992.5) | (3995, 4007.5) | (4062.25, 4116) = -0.205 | 11.1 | 15.4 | 16.9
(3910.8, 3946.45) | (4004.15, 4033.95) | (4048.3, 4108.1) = -0.233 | 9.14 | 17.1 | 16.9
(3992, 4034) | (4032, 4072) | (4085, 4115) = 0.014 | 16.6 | 16.6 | 17.1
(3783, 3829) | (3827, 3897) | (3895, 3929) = 0.258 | 9.06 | 8.15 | 11.4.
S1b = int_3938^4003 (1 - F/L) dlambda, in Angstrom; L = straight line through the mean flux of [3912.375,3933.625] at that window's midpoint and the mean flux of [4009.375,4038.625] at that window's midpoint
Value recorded 8.2 Angstrom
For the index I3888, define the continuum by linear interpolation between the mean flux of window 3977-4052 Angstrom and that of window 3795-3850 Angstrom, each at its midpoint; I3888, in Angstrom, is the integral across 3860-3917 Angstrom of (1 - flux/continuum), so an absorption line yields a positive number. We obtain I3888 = 4.33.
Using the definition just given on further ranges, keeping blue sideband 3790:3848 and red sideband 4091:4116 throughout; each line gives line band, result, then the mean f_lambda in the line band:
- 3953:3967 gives 2.8 Angstrom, 9.88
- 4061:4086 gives -1.3 Angstrom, 16.6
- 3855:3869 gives 1.9 Angstrom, 8.13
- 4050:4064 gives -1.3 Angstrom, 16.7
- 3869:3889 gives 2.8 Angstrom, 8.54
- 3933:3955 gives 4.5 Angstrom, 9.5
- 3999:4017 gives -3.9 Angstrom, 16.8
